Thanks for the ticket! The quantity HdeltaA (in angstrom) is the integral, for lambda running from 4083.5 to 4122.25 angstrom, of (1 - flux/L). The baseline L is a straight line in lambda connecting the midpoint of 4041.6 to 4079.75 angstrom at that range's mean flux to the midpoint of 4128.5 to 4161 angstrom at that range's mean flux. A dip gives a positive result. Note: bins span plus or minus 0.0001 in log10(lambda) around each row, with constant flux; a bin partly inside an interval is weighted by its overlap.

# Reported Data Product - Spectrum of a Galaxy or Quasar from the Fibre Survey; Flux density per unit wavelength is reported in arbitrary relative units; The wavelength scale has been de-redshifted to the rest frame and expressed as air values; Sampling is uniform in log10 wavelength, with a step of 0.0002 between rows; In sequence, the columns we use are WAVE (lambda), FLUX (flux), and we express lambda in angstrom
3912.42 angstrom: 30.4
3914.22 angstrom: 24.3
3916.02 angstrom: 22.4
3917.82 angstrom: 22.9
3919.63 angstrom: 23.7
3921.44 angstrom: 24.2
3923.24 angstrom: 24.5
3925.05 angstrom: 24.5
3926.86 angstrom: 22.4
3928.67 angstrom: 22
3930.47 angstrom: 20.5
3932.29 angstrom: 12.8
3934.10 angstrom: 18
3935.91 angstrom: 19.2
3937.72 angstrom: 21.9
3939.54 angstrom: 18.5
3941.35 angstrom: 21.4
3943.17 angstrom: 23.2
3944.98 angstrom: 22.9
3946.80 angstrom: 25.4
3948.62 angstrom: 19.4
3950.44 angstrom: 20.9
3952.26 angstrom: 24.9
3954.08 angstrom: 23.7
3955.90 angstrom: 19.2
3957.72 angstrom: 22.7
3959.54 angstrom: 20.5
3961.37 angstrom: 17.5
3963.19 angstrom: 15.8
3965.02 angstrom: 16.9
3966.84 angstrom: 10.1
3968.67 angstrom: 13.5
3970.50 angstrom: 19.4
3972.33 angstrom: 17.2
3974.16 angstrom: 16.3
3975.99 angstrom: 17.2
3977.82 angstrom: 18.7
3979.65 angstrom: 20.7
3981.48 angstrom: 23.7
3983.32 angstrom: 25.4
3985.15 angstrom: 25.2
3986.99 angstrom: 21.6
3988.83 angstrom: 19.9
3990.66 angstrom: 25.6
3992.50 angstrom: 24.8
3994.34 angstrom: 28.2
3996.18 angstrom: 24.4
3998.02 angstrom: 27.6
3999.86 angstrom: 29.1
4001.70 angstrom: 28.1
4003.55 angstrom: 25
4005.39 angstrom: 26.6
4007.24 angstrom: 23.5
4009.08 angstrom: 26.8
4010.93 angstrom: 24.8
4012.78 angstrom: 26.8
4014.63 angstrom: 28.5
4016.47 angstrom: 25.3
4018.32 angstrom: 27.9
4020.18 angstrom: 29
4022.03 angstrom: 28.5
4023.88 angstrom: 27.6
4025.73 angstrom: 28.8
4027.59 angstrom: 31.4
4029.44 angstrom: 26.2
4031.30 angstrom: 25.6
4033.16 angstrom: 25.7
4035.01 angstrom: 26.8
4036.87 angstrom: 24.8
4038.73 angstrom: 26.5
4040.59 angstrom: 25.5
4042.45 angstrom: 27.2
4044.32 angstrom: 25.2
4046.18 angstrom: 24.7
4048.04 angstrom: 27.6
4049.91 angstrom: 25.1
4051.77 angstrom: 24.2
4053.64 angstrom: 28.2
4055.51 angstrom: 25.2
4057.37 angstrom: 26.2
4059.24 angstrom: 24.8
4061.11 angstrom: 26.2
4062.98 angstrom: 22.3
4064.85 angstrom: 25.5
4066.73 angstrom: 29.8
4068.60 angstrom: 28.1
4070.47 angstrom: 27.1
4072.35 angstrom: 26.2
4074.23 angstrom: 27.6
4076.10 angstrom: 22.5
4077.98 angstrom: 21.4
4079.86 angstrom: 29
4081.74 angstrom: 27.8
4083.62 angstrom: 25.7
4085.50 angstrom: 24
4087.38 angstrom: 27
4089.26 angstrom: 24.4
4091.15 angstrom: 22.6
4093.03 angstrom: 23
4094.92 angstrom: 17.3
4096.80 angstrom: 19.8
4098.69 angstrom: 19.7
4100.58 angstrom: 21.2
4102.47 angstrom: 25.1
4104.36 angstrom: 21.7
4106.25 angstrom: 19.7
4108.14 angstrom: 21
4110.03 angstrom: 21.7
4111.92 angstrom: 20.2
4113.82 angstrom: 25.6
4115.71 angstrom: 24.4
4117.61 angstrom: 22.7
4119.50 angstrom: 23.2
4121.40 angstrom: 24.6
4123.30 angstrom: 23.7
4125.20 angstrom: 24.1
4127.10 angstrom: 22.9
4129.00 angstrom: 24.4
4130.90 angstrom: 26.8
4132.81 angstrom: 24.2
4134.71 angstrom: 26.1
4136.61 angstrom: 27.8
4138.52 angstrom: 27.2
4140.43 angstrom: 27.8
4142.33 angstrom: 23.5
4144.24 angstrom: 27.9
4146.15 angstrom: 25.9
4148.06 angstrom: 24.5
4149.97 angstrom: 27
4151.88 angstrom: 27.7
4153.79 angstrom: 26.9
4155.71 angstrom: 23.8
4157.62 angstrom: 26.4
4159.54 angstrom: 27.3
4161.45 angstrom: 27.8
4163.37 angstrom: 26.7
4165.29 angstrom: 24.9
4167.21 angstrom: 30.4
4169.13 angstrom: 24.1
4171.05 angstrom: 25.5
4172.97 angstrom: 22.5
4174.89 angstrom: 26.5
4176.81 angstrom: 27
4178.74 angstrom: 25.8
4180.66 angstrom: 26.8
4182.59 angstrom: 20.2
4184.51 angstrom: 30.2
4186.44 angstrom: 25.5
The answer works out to 5.2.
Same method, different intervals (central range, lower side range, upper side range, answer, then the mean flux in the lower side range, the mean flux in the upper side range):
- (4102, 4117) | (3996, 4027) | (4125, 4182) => 2.3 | 27.1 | 26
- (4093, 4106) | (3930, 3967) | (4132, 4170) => 2.0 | 20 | 26.4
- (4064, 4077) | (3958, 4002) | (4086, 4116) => -2.9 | 21.1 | 22.1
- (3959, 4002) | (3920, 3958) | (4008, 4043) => 5.7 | 21.5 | 27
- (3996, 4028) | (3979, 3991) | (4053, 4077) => -4.1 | 23.1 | 26.1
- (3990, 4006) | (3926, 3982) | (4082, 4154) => -4.5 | 19.5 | 24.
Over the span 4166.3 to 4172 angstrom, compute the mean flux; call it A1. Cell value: 26.6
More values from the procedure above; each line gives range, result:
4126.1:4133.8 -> 24.6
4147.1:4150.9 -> 25.7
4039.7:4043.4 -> 26.3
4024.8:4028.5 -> 30.1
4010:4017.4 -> 26.4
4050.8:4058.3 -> 26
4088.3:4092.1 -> 23.5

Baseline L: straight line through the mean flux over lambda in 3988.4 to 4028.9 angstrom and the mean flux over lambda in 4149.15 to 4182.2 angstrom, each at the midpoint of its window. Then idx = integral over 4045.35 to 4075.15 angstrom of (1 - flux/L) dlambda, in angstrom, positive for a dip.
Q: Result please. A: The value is 0.48 angstrom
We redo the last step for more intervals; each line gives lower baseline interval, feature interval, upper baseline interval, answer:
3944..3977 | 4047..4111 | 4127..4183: -3.16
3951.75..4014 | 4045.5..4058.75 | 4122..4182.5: -1.25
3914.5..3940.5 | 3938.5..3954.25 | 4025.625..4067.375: -0.06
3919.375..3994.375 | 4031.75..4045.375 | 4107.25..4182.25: -1.95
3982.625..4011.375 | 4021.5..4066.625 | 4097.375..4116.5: -4.39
